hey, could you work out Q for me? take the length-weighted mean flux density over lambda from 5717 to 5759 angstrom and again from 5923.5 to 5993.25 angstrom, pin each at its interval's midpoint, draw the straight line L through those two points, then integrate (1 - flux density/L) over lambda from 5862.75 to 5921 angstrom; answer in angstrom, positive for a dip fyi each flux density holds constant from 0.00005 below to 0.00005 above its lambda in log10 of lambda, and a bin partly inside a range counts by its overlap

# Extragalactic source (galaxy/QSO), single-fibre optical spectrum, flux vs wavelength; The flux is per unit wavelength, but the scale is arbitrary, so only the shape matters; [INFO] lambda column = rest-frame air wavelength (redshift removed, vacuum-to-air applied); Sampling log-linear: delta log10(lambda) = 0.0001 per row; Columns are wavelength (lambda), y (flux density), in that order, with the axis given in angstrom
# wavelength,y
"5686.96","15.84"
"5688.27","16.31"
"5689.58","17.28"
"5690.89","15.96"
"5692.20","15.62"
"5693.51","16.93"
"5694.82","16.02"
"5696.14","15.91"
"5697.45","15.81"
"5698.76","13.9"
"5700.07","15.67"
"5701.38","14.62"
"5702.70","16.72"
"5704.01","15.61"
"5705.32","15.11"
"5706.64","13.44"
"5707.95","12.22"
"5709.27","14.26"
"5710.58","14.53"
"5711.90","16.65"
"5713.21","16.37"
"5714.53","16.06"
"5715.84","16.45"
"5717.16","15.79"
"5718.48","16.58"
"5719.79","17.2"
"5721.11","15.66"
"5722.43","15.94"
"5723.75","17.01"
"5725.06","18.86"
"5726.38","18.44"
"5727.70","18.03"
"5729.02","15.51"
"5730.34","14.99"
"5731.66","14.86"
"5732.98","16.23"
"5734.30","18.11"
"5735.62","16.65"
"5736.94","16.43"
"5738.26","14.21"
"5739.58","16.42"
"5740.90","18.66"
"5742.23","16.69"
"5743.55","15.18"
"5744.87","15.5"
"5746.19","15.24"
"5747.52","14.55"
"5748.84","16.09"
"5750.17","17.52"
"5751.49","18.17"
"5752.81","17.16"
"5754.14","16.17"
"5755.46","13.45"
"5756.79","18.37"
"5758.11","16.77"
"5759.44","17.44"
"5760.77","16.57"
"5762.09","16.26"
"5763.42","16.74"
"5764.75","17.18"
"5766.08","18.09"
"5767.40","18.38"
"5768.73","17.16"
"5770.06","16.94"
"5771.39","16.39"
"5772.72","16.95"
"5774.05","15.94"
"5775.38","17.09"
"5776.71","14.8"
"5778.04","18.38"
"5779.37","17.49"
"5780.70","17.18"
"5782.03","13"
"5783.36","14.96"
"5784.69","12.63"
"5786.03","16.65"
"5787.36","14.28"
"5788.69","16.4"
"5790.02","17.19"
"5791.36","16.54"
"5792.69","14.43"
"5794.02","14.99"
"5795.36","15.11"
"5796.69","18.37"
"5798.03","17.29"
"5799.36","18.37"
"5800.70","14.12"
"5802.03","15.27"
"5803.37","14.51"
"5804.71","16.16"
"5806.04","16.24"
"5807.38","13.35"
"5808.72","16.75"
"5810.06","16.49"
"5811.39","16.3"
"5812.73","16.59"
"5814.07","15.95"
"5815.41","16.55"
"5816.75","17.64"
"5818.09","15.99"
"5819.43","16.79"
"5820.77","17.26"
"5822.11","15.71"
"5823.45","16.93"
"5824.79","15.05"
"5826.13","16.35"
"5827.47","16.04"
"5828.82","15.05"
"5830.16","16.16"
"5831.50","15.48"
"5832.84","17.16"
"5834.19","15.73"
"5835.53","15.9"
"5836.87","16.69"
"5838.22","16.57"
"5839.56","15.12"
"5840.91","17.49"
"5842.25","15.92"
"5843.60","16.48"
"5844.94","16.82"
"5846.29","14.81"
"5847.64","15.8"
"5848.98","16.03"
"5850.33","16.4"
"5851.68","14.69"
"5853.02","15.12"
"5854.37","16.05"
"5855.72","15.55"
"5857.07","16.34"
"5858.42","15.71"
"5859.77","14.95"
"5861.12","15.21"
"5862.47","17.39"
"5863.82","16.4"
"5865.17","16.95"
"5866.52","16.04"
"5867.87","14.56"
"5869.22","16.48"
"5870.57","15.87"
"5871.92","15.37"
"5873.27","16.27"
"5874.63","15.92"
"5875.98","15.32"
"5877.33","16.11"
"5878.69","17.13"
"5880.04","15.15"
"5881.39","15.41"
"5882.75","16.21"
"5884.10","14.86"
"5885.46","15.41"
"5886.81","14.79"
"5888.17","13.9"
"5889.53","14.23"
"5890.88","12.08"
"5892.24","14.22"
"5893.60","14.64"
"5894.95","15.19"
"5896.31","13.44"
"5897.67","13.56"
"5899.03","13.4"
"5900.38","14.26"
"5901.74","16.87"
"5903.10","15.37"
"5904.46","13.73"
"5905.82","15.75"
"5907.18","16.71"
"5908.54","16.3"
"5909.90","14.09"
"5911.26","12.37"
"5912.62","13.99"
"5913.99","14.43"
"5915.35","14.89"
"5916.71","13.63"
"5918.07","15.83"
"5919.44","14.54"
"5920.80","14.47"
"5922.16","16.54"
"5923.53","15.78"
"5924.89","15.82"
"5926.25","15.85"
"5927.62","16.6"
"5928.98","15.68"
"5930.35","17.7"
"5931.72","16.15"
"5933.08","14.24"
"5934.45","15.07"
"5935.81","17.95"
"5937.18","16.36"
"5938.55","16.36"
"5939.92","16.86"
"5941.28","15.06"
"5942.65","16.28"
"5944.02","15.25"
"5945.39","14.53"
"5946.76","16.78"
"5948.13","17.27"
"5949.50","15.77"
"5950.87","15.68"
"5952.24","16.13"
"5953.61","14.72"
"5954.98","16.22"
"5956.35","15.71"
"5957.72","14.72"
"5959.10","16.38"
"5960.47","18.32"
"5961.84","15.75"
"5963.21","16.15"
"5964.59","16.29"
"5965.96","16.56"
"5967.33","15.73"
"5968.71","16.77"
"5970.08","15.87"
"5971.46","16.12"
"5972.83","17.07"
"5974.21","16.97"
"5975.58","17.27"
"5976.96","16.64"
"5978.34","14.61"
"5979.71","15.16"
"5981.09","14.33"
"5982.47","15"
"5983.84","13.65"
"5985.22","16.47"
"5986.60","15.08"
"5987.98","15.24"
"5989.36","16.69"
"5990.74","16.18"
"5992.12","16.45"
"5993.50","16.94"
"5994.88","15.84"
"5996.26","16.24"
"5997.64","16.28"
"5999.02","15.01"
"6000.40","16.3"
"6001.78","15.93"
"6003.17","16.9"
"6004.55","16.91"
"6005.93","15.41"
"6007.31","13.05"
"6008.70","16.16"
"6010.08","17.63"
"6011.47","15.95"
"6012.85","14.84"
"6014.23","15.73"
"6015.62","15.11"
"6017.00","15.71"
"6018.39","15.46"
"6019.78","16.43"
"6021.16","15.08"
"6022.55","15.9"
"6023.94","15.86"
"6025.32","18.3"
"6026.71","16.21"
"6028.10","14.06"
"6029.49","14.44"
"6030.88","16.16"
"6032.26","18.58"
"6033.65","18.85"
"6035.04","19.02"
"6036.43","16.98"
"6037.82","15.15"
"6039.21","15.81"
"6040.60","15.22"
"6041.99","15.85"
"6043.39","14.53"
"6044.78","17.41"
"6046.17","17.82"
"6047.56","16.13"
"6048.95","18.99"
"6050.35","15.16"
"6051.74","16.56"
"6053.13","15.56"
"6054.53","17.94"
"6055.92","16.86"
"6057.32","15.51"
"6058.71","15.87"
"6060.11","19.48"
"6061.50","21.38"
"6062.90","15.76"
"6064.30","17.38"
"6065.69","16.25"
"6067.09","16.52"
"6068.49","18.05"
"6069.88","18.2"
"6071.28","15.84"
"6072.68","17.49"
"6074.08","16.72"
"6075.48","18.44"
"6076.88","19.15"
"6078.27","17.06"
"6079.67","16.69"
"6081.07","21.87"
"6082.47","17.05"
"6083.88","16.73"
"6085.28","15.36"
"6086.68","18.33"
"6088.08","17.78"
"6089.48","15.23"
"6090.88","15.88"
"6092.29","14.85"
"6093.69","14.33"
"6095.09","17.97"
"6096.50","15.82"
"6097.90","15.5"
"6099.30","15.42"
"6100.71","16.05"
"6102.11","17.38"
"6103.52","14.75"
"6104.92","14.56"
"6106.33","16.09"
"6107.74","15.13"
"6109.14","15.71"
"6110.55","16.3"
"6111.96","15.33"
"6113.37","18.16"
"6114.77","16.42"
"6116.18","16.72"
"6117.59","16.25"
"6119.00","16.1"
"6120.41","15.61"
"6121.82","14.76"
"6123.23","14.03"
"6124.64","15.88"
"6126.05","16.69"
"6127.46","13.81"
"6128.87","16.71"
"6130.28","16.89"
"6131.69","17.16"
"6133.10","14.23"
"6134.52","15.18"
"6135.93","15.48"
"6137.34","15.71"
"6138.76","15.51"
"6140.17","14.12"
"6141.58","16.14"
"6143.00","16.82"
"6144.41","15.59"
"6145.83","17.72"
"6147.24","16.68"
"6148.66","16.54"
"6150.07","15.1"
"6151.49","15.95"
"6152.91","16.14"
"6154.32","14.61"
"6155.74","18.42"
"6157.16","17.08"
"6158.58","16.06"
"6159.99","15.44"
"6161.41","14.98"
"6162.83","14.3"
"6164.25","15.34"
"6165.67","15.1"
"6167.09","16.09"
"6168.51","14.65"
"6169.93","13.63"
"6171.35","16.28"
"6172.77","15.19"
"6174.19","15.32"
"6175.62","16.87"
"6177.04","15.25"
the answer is 3.9 angstrom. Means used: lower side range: 16.5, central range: 15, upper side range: 16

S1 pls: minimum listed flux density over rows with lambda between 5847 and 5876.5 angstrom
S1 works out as 14.56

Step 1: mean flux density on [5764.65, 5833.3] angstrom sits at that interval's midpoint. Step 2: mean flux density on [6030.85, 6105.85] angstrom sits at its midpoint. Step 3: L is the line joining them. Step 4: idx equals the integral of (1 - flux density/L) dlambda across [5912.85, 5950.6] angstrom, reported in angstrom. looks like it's 1.7 angstrom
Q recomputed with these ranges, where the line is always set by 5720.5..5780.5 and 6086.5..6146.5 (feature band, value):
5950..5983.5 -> 0.4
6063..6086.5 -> -2.1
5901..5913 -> 0.9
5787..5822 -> 0.9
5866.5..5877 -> 0.4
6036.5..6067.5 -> -1.3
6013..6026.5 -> 0.1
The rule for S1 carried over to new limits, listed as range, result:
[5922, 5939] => 14.24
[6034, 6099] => 14.33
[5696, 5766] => 12.22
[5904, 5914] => 12.37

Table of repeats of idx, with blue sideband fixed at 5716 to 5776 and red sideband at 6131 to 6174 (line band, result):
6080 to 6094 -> -0.8 angstrom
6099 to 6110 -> 0.1 angstrom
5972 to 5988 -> 0.4 angstrom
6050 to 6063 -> -1.0 angstrom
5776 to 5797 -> 1.0 angstrom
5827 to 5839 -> 0.2 angstrom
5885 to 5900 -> 2.0 angstrom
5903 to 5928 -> 1.8 angstrom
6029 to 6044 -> -0.5 angstrom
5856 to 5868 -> 0.3 angstrom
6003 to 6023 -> 0.4 angstrom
